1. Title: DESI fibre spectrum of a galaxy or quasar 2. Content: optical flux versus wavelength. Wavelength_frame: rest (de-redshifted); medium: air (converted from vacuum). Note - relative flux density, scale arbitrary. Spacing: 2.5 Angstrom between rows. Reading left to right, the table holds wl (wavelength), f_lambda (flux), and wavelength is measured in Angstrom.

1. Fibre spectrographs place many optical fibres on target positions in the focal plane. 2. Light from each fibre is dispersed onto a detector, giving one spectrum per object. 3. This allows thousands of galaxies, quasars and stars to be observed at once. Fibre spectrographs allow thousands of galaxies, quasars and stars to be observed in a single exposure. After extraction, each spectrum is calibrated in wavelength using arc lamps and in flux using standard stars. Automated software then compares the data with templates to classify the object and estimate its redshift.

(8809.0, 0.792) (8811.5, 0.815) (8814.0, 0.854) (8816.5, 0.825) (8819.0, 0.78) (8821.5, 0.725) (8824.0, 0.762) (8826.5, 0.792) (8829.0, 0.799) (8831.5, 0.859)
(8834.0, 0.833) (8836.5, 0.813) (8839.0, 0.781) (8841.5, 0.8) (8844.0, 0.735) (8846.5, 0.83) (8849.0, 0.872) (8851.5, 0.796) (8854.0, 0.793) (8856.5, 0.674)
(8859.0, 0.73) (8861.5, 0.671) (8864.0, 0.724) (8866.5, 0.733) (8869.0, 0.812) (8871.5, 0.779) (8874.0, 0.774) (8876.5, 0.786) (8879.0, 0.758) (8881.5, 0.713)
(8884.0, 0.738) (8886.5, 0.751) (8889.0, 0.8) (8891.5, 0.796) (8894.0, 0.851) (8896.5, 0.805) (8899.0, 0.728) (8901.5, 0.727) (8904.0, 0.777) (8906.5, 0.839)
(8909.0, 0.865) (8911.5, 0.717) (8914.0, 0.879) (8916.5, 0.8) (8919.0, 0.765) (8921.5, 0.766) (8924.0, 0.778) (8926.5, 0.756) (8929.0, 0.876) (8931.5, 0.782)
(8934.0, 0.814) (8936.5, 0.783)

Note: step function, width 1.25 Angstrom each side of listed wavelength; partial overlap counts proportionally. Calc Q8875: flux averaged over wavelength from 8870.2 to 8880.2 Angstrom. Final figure 0.775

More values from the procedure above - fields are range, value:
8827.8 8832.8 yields 0.829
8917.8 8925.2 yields 0.77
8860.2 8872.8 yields 0.744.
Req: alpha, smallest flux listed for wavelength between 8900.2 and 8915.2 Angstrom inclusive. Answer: 0.717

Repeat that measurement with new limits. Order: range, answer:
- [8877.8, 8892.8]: 0.713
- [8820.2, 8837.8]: 0.725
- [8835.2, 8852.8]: 0.735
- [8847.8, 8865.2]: 0.671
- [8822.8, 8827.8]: 0.762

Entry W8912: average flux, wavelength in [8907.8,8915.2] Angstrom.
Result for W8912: 0.82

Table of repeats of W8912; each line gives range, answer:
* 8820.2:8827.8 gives 0.76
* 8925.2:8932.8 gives 0.805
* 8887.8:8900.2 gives 0.796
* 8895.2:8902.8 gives 0.754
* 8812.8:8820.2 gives 0.82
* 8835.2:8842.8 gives 0.798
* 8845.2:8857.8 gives 0.793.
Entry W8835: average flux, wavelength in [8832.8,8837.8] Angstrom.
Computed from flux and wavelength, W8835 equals 0.822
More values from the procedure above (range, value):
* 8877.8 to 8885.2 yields 0.736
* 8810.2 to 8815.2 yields 0.834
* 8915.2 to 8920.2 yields 0.784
